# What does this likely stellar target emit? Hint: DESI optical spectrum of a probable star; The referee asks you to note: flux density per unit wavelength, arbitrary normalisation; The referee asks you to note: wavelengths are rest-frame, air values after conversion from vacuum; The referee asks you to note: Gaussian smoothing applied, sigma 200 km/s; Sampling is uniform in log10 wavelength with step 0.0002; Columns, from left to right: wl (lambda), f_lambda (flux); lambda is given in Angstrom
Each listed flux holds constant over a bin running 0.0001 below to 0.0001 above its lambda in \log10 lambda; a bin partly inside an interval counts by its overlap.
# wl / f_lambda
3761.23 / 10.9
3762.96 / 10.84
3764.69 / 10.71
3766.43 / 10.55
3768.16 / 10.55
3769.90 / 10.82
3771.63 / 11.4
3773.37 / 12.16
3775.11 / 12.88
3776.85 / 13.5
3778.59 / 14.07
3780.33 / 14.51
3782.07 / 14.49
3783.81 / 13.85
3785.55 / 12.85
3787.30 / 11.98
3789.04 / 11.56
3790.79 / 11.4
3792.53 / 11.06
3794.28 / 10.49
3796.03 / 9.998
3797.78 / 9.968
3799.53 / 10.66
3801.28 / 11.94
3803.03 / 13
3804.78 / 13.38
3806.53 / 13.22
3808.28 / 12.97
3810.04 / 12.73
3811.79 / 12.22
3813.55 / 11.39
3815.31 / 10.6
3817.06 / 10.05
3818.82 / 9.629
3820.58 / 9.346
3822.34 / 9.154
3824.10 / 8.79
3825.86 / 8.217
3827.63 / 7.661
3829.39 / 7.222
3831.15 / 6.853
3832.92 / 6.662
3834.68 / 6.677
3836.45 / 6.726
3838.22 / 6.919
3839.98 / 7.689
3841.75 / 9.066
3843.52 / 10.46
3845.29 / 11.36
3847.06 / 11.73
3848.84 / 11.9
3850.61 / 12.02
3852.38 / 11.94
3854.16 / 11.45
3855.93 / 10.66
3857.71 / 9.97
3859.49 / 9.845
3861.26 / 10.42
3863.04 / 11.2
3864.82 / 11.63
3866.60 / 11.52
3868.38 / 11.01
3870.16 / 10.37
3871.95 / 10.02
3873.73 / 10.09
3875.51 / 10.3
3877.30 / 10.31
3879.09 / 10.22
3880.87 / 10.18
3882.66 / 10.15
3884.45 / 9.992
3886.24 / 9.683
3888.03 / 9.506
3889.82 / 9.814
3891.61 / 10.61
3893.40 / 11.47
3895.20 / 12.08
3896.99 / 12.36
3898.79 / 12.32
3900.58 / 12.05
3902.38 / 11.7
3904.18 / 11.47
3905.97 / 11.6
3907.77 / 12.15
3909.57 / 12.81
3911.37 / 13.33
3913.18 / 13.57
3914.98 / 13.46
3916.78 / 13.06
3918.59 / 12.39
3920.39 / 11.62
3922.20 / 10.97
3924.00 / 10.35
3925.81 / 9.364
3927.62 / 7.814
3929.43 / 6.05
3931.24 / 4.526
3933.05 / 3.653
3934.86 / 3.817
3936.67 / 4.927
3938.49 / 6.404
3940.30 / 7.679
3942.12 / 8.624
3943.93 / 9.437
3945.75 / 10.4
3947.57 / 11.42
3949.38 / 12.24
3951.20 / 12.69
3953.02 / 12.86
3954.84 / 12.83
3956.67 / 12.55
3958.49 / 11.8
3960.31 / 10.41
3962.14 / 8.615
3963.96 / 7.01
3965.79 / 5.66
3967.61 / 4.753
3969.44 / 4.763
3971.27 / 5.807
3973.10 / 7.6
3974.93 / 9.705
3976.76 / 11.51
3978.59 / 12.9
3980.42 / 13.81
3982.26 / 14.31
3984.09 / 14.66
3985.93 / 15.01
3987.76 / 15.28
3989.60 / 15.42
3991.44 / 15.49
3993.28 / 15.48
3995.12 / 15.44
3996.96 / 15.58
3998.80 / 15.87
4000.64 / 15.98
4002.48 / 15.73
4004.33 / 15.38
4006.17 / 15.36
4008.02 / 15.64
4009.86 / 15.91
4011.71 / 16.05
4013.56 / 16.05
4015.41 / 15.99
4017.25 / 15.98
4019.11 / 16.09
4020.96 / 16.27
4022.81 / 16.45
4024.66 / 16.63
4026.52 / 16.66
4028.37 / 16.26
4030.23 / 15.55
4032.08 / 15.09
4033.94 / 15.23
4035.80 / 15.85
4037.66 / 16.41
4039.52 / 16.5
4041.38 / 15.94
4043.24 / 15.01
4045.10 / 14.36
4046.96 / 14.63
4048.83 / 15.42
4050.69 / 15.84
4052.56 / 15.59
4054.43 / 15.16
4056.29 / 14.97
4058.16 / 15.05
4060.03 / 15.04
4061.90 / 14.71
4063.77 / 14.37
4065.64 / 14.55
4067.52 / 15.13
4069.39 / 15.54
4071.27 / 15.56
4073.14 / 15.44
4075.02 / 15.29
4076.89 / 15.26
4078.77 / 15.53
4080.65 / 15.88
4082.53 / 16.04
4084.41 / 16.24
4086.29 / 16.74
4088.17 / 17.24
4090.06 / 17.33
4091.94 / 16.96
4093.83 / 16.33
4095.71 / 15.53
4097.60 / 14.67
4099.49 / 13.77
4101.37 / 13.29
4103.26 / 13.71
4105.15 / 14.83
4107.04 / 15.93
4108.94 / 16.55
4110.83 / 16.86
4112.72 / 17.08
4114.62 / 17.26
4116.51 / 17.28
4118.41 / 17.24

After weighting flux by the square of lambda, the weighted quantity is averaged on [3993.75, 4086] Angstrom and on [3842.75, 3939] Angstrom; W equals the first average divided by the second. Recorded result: 1.61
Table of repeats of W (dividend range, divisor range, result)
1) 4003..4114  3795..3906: 1.67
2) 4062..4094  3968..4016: 1.20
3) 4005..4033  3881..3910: 1.52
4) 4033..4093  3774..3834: 1.60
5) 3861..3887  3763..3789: 0.89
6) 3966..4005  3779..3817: 1.16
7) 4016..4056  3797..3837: 1.77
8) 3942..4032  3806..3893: 1.41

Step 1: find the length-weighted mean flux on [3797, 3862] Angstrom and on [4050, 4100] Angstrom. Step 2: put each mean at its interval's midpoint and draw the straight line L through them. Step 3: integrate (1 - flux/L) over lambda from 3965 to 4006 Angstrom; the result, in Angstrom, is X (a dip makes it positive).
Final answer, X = 3.0 Angstrom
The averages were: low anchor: 10.1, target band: 12.6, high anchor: 15.6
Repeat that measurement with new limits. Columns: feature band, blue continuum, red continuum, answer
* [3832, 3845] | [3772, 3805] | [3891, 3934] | 4.2 Angstrom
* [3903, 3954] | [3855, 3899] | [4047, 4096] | 8.2 Angstrom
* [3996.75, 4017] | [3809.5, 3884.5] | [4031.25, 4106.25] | -2.8 Angstrom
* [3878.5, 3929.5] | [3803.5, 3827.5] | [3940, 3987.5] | -2.8 Angstrom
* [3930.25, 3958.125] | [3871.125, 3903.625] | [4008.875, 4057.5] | 8.3 Angstrom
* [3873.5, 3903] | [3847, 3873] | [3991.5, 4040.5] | 2.8 Angstrom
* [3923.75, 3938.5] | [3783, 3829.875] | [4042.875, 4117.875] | 7.8 Angstrom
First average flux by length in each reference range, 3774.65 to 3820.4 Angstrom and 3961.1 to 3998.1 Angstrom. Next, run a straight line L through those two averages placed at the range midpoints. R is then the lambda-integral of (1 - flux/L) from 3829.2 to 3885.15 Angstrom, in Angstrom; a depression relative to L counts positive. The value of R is 9.1 Angstrom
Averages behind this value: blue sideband 12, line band 9.93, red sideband 11.5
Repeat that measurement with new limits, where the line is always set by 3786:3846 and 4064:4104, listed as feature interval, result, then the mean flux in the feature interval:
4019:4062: -3.0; 15.6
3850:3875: 0.3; 10.8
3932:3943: 5.9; 5.83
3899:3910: -0.1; 12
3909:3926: -0.1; 12.2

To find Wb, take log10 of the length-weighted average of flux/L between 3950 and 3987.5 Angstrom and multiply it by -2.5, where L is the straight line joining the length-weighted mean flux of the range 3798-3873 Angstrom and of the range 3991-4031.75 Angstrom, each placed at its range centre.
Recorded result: 0.35 mag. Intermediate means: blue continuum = 10.2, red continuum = 15.9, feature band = 10.6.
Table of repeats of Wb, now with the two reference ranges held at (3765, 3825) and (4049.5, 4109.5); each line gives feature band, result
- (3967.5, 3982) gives 0.45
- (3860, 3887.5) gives 0.21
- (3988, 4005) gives -0.09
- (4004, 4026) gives -0.10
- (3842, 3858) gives 0.11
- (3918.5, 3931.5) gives 0.41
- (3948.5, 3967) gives 0.29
